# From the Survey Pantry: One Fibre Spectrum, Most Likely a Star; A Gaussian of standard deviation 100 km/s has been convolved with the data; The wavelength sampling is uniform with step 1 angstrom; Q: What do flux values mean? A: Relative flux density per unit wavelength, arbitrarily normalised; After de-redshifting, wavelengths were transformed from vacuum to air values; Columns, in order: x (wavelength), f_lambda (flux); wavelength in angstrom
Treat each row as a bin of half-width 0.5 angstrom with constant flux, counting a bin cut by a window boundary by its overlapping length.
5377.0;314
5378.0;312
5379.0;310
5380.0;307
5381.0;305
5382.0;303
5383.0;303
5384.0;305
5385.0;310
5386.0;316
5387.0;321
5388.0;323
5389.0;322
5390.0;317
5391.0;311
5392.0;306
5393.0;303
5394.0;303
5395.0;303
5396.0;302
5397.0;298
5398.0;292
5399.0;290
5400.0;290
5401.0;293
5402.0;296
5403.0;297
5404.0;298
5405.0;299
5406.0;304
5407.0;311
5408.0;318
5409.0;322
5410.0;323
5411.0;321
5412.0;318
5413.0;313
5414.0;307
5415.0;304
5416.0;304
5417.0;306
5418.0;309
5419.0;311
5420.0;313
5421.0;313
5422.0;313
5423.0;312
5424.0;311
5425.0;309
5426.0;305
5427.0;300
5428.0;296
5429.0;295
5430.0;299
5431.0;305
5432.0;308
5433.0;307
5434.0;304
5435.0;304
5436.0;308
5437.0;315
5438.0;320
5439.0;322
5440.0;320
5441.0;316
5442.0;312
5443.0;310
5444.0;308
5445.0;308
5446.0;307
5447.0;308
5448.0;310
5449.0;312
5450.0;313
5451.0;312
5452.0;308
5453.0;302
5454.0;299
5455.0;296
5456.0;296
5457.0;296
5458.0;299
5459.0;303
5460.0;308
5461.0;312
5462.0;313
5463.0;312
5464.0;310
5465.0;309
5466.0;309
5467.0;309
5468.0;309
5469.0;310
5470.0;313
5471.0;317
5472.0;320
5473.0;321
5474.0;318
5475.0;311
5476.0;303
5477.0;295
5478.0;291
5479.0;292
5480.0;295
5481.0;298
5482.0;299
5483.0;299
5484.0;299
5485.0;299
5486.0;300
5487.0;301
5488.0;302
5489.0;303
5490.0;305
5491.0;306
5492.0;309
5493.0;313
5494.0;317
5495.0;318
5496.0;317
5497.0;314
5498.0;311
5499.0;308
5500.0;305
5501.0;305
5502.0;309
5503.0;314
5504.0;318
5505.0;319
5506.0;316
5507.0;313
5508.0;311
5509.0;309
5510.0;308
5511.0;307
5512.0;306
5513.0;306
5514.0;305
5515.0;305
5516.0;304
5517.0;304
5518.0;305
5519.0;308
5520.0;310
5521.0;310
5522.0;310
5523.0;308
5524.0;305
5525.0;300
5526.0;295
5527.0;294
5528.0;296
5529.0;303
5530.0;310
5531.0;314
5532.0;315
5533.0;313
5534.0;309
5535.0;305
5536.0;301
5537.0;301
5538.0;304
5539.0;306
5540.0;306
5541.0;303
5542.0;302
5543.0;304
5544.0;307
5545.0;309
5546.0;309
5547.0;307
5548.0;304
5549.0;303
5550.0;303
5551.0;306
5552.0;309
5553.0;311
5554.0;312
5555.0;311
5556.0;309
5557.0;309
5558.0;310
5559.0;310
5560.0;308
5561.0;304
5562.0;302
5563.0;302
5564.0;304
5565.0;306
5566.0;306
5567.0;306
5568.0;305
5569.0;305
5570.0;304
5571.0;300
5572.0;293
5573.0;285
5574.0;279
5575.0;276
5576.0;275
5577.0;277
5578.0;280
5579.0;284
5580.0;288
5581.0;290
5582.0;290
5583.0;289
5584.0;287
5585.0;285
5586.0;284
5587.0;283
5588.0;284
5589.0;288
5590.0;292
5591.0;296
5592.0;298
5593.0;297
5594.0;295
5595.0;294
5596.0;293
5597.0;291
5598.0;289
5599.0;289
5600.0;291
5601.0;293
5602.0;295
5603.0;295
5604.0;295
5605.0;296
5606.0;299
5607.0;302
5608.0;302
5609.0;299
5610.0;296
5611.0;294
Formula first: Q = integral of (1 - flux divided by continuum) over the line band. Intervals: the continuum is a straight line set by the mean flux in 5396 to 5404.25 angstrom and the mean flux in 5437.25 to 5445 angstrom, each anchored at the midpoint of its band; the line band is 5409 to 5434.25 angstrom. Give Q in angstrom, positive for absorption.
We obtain -0.3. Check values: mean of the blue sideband 295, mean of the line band 309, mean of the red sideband 315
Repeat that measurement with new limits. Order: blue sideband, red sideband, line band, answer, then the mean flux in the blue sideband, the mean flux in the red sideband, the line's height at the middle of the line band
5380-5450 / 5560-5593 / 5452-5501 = -0.66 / 308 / 292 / 302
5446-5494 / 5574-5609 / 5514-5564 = -1.55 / 306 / 290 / 297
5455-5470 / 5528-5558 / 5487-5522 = -0.29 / 307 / 307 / 307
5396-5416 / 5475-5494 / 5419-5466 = -0.72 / 305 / 301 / 303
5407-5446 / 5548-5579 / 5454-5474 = -0.07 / 310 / 300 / 307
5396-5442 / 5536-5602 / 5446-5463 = -0.05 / 307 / 298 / 305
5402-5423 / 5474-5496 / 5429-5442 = -0.10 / 310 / 303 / 308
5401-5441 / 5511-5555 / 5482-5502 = 0.01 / 309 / 306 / 307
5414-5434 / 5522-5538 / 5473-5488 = 0.23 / 306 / 305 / 305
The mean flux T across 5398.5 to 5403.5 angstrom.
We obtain 293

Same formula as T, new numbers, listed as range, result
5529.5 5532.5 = 313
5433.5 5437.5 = 308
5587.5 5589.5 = 286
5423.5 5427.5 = 306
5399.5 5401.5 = 292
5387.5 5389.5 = 322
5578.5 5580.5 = 286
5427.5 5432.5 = 301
